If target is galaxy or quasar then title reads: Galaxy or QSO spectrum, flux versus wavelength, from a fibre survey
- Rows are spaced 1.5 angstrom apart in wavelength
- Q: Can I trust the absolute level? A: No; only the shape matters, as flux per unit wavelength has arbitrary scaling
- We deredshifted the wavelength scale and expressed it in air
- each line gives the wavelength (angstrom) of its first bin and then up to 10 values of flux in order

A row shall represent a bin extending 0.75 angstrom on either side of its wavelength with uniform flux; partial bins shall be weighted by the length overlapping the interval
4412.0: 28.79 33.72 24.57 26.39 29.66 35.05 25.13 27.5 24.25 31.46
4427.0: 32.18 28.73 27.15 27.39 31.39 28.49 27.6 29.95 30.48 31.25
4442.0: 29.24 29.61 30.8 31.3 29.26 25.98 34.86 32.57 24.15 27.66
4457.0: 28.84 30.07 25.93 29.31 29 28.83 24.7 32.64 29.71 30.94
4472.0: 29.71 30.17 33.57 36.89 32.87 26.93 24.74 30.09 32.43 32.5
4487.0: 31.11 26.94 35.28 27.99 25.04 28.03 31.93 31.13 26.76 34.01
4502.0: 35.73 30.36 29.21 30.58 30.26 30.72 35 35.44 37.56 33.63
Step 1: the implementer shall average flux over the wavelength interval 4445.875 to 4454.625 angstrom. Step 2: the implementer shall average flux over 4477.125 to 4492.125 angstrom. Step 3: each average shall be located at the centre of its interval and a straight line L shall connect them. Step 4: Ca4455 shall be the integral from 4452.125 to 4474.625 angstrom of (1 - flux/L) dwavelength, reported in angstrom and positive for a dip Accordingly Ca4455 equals 0.7 angstrom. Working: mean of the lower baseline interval 29.7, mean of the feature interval 29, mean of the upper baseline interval 30.2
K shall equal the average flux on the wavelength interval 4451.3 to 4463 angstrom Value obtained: 28.7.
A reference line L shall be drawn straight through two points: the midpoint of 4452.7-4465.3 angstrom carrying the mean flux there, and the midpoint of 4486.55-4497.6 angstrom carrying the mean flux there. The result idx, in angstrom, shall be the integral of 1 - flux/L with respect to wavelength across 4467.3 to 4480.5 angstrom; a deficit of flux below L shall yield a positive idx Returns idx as -1.2 angstrom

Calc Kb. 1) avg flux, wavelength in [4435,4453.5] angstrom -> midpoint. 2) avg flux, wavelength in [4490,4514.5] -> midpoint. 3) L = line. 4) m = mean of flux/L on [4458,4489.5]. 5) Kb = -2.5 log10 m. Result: 0.03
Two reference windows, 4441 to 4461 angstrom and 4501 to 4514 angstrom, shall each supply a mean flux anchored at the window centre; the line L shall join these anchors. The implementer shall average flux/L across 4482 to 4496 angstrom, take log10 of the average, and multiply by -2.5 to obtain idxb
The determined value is 0.05 mag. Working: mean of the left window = 29.3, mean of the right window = 32.5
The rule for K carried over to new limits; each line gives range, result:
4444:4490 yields 29.9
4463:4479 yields 30.8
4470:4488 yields 30.9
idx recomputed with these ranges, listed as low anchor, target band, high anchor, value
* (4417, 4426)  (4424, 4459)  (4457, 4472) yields -0.7 angstrom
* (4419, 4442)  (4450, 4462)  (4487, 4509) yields 0.2 angstrom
